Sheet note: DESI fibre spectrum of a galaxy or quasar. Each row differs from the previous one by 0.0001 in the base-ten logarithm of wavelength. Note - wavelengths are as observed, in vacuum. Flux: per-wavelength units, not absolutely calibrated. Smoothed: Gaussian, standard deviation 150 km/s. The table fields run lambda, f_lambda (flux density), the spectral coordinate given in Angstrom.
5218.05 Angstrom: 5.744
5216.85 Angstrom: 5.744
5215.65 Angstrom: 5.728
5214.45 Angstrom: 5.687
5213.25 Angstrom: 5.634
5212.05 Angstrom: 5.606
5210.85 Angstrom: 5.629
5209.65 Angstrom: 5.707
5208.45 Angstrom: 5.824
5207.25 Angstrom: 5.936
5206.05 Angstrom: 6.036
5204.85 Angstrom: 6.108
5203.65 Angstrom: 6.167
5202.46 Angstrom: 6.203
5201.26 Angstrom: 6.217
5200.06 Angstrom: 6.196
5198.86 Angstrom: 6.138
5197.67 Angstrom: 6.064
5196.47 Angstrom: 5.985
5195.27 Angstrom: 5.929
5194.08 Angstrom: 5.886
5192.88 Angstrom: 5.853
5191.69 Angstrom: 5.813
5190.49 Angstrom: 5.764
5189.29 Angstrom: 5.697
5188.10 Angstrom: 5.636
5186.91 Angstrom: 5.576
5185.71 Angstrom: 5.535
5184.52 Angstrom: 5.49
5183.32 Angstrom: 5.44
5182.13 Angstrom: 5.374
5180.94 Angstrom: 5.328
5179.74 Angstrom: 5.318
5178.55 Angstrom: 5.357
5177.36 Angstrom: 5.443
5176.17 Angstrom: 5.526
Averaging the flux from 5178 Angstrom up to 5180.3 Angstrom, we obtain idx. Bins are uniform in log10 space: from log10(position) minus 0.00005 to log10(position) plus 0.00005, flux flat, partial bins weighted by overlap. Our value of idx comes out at 5.34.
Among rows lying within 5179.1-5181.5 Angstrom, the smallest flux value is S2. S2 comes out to 5.318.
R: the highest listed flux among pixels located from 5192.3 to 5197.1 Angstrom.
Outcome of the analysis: 5.985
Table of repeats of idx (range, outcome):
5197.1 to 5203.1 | 6.17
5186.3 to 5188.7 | 5.61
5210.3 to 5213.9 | 5.63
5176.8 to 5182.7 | 5.36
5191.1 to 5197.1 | 5.89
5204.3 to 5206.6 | 6.07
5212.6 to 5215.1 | 5.66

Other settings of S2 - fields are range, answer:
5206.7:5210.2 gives 5.707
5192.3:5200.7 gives 5.853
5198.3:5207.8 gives 5.936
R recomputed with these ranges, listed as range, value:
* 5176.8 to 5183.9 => 5.443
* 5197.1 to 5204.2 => 6.217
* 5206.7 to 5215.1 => 5.936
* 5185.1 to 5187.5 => 5.576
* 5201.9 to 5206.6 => 6.203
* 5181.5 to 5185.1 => 5.49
